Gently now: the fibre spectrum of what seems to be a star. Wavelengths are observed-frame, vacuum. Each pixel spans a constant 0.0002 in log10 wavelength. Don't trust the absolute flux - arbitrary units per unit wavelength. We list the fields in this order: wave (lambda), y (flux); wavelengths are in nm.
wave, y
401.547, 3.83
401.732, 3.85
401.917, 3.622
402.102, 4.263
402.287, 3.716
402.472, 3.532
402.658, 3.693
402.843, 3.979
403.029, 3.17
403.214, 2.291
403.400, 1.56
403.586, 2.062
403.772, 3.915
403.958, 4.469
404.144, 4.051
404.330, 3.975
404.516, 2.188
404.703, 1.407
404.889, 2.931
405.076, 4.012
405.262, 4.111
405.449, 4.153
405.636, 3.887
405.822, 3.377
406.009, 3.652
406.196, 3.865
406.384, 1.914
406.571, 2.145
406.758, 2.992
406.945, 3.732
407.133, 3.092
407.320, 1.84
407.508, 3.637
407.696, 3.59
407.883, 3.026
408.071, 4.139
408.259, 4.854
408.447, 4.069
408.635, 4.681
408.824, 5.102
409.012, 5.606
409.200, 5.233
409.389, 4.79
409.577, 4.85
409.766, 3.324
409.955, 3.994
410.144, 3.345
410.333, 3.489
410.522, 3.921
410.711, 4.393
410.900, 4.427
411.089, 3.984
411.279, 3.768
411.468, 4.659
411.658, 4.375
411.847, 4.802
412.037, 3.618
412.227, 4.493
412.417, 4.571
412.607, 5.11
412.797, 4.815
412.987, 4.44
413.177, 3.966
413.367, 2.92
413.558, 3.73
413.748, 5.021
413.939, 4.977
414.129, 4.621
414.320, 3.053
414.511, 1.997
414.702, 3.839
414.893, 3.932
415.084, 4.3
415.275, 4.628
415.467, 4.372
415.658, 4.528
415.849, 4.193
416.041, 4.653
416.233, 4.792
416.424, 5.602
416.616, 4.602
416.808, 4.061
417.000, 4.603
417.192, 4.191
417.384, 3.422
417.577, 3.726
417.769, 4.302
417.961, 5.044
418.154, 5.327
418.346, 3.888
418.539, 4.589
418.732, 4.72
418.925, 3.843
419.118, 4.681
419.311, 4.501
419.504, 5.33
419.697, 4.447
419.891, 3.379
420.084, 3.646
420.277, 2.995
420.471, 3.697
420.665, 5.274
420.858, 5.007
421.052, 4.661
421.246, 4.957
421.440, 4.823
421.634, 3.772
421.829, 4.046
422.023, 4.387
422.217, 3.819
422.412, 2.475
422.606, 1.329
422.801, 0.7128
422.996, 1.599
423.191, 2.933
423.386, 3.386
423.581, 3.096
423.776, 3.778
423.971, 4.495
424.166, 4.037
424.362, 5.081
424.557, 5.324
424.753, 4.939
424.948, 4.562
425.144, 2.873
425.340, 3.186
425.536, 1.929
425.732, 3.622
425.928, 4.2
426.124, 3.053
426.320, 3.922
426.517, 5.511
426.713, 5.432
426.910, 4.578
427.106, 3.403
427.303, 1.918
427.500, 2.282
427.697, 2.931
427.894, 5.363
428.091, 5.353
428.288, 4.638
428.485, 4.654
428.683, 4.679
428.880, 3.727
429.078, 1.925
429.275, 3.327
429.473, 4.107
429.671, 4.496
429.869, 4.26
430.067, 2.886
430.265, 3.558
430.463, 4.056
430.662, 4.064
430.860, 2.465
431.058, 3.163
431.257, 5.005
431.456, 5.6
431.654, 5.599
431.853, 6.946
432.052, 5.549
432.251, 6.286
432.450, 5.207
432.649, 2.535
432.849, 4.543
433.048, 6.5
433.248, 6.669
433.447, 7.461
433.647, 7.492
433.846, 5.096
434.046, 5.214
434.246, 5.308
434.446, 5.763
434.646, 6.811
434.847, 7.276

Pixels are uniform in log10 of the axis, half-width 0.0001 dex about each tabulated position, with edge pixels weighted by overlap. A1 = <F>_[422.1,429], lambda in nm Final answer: 3.68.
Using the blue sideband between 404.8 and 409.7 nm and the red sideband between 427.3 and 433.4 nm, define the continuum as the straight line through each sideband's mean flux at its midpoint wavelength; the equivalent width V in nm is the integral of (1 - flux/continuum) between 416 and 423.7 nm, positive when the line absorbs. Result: 0.24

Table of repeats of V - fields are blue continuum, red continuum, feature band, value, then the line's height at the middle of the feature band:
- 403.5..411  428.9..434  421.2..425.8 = 0.91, 4.4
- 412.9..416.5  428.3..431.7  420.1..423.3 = 0.43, 4.08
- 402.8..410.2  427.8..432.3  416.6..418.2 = -0.15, 3.96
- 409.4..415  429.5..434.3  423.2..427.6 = 0.81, 4.69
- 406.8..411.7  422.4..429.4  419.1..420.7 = -0.15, 3.79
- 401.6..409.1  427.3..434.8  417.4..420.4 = -0.09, 4.15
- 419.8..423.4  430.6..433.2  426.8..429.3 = 0.36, 4.4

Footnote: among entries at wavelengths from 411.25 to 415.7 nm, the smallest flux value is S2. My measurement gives 1.997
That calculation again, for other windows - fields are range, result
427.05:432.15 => 1.918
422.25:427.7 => 0.7128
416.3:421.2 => 2.995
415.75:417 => 4.061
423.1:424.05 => 2.933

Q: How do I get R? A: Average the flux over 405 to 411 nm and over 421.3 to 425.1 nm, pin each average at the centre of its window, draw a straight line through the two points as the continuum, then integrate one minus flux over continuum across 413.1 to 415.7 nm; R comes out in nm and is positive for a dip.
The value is -0.16 nm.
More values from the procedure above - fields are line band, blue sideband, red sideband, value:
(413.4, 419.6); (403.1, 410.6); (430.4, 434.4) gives -0.169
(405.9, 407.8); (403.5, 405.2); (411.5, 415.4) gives 0.244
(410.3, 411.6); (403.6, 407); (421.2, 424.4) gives -0.297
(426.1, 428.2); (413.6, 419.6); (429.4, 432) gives 0.164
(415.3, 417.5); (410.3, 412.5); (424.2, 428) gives -0.180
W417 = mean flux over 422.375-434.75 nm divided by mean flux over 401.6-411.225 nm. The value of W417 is 1.2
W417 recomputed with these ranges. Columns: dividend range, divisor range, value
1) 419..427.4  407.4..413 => 0.89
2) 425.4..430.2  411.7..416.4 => 0.90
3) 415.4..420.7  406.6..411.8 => 1.09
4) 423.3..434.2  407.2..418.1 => 1.04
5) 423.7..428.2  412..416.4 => 0.94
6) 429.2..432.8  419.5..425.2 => 1.16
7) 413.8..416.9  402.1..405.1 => 1.34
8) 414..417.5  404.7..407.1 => 1.27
